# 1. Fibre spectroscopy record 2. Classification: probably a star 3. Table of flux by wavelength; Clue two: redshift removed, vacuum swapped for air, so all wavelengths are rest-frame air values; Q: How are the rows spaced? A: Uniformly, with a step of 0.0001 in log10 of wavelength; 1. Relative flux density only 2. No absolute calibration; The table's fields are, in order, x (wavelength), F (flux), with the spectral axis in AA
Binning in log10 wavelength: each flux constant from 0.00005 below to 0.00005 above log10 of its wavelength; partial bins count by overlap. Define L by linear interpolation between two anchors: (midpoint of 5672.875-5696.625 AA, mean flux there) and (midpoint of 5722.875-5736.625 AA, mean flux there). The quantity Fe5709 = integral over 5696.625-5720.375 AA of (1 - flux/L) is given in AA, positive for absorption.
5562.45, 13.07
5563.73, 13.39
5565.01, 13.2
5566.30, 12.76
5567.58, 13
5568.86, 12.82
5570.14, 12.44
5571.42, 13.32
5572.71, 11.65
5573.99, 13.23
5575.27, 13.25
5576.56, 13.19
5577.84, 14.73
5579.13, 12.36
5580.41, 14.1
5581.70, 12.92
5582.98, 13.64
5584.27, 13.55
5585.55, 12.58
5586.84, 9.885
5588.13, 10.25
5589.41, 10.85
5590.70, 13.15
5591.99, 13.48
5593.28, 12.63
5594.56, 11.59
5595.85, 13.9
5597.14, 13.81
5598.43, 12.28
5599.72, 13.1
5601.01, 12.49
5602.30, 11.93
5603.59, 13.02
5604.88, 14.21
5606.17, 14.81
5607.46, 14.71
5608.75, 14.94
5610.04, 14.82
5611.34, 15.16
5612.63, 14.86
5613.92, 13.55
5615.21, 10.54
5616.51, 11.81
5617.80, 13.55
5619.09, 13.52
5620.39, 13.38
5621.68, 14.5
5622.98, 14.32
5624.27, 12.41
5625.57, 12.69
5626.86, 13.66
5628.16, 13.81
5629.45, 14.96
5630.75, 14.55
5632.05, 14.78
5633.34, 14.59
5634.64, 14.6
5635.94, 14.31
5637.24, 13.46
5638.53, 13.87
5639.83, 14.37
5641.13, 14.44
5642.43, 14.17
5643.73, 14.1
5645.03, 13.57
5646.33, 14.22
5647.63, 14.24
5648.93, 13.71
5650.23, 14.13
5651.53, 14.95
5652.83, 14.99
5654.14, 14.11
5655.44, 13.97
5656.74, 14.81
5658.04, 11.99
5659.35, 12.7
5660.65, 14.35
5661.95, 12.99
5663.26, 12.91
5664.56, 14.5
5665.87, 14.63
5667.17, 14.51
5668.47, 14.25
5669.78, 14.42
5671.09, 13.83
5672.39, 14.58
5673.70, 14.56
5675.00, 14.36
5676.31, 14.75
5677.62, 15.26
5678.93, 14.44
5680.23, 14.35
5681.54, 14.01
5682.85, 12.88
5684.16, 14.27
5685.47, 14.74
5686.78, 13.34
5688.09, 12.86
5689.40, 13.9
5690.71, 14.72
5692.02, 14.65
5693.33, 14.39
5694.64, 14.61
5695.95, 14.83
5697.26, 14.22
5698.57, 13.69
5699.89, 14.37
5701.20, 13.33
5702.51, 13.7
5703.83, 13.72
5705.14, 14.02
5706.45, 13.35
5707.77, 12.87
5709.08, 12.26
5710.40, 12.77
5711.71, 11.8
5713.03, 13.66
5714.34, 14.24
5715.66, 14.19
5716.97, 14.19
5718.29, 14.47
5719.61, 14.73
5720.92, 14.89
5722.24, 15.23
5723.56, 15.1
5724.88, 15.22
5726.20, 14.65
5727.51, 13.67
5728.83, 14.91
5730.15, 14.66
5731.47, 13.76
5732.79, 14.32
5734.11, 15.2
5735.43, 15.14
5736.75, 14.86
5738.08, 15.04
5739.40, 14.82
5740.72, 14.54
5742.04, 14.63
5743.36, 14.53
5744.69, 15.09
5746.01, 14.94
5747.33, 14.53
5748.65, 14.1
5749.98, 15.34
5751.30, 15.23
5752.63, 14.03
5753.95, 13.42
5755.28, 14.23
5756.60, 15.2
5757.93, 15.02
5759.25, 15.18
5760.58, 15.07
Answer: 1.4 AA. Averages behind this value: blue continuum 14.3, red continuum 14.7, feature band 13.7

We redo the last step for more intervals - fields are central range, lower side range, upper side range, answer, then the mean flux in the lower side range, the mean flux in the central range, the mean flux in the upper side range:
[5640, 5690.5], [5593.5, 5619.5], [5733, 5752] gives -0.2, 13.4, 14.1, 14.8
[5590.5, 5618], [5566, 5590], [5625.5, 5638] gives 0.1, 12.7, 13.4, 14.2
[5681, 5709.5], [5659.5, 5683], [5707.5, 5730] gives 0.6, 14.2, 13.9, 14.1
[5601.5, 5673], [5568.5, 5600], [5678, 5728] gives -3.4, 12.7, 13.9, 14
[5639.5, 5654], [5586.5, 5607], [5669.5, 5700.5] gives -0.7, 12.6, 14.2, 14.2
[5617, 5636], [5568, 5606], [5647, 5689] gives -0.7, 12.8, 13.9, 14.1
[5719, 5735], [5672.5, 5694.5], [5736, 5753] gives -0.1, 14.2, 14.7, 14.8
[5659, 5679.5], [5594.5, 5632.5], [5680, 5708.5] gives -0.6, 13.6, 14.2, 13.9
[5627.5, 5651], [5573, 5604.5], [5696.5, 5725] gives -1.8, 12.7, 14.2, 13.9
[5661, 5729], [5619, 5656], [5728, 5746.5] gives 1.7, 14.1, 14.1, 14.7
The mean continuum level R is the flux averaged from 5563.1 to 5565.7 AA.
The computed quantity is 13.2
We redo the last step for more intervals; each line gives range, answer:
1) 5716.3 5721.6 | 14.6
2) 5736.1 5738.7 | 14.9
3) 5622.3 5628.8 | 13.4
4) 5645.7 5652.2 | 14.3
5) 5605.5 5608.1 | 14.8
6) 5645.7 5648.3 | 14.2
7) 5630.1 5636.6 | 14.6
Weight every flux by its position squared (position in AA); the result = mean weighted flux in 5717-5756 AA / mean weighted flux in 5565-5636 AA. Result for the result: 1.16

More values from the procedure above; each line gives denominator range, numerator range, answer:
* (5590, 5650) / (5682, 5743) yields 1.07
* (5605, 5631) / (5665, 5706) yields 1.05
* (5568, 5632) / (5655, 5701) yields 1.10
